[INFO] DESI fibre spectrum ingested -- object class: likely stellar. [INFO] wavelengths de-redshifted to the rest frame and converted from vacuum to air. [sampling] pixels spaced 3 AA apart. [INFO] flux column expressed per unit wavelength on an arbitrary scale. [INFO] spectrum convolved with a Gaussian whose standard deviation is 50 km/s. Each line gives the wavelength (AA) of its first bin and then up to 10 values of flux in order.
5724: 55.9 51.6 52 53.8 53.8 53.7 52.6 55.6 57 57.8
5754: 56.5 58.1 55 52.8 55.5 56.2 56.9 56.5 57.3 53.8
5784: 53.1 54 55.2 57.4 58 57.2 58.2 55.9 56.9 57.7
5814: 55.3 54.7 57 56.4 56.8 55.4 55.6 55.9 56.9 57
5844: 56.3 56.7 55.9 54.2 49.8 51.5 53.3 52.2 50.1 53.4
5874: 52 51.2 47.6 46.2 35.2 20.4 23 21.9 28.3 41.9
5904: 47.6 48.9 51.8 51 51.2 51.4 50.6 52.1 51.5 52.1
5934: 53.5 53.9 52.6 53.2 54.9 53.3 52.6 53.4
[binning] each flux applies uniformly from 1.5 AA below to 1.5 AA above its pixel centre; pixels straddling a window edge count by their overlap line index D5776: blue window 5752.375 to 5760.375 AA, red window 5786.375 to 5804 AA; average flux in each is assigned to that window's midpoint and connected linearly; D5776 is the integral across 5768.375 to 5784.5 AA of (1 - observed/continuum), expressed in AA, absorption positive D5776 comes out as 0.3 AA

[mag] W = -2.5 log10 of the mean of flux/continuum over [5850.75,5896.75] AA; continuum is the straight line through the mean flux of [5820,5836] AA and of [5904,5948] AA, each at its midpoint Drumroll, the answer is 0.222 mag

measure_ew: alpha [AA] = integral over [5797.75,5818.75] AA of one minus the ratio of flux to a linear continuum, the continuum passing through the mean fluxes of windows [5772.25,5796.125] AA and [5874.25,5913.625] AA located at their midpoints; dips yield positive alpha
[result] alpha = -1.8 AA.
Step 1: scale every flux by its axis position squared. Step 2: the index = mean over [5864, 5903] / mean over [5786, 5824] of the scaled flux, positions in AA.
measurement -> 0.73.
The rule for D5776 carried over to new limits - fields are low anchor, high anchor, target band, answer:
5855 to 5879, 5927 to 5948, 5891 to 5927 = 6.1 AA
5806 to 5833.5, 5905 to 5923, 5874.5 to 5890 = 3.3 AA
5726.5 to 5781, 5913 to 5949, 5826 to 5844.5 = -0.8 AA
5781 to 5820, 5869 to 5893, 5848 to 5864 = -2.4 AA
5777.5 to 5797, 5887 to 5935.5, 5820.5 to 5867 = -4.6 AA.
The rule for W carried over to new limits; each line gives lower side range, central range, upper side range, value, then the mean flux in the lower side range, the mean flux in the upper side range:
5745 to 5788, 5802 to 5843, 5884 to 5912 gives -0.19 mag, 55.8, 35.9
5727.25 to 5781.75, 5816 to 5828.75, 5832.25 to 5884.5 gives -0.05 mag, 55.2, 53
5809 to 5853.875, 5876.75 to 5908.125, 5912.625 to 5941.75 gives 0.41 mag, 56.2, 52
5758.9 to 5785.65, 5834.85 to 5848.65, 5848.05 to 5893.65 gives -0.16 mag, 55.2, 46.4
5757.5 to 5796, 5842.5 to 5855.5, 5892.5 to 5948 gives -0.07 mag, 55.5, 47.8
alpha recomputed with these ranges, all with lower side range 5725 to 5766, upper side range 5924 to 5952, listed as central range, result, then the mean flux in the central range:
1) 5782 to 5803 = -0.69 AA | 56.1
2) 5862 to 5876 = 0.41 AA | 52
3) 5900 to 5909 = 1.12 AA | 46.7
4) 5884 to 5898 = 7.13 AA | 26.2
